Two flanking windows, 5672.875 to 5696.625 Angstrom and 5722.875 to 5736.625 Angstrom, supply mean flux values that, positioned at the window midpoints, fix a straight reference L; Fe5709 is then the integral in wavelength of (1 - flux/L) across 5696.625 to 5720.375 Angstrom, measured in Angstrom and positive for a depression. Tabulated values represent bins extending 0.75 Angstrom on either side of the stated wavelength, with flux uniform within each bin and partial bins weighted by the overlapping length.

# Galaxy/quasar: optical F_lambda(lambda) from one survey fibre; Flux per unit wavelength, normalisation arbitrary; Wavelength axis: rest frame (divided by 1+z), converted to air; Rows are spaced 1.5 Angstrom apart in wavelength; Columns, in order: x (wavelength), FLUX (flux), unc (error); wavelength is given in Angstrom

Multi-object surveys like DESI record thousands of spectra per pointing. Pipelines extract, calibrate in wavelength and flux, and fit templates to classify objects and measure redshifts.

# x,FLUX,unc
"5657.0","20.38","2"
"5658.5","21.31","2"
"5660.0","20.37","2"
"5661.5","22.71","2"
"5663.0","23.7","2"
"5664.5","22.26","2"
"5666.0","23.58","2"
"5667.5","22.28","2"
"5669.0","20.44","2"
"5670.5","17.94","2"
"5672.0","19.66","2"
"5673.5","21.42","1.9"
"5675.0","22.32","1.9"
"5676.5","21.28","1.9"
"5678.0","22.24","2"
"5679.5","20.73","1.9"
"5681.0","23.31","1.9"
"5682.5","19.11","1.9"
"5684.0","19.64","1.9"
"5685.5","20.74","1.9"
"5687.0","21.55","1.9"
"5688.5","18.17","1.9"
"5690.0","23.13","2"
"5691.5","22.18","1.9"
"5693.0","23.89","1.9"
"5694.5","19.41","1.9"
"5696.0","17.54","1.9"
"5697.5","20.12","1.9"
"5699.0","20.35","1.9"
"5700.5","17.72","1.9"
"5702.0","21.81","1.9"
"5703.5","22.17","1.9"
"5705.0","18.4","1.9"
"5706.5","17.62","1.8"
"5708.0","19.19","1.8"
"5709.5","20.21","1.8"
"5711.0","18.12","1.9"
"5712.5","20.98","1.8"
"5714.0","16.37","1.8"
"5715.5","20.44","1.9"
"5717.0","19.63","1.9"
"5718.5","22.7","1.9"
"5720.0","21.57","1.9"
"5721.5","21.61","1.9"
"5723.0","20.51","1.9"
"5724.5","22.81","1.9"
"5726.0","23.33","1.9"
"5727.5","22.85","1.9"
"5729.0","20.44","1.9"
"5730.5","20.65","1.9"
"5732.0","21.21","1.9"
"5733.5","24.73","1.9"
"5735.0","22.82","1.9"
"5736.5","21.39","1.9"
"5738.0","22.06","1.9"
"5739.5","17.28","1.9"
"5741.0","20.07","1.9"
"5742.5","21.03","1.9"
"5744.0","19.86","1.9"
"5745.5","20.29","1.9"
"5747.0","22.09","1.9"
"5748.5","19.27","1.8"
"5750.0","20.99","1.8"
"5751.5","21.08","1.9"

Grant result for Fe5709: 2.0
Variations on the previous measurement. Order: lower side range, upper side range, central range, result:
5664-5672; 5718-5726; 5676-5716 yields 2.43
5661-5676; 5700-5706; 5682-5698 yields 0.07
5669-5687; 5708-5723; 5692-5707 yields 0.32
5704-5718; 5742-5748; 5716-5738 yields -2.19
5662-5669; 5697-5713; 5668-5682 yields 0.58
